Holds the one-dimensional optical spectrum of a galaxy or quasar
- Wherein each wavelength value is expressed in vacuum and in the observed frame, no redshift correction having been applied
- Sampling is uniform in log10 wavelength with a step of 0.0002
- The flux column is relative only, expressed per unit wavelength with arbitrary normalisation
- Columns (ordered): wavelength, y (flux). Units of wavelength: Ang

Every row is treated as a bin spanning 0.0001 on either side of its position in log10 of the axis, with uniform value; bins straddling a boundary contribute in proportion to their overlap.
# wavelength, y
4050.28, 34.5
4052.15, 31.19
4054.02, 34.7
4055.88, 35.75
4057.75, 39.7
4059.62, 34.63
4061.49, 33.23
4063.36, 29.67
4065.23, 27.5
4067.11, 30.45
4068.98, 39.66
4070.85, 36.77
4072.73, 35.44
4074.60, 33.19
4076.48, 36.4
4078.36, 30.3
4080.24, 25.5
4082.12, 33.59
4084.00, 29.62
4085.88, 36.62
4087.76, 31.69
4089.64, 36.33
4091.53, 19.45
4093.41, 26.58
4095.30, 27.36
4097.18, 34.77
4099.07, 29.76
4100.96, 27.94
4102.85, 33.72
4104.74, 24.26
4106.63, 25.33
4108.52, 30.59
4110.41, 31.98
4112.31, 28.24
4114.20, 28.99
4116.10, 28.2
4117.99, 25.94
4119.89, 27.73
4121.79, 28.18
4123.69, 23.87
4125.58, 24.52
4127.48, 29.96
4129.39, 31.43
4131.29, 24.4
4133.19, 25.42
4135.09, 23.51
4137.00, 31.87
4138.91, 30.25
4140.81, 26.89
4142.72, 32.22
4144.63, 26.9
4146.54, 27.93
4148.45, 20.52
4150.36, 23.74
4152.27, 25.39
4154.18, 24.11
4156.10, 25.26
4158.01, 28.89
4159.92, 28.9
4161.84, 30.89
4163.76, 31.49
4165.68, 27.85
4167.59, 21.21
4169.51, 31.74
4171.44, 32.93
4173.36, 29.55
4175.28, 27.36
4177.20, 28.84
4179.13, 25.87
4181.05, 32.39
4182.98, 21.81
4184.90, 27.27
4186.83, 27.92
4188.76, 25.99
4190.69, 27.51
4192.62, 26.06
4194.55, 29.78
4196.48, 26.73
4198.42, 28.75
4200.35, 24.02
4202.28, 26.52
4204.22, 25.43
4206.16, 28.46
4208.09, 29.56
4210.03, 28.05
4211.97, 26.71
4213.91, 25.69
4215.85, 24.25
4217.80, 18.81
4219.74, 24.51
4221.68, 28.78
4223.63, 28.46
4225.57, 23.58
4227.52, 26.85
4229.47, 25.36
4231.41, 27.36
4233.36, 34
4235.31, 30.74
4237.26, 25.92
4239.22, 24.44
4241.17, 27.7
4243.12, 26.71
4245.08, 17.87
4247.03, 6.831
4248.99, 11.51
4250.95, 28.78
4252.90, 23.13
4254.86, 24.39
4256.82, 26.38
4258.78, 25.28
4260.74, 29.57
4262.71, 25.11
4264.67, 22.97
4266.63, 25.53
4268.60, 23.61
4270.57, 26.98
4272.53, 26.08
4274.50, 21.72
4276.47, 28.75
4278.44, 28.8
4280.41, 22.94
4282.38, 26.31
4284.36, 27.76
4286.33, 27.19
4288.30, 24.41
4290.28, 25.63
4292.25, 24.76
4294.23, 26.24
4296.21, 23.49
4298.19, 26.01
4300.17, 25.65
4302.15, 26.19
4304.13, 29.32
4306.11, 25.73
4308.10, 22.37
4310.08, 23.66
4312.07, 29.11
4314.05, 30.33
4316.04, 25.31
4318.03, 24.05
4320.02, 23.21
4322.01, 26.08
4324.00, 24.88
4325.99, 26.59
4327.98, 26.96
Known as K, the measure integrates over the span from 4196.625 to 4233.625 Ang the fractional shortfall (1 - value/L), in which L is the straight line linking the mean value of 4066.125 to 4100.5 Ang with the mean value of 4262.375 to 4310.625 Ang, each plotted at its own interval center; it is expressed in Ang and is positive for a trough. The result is 1.7 Ang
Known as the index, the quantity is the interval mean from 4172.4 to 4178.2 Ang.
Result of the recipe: 28.6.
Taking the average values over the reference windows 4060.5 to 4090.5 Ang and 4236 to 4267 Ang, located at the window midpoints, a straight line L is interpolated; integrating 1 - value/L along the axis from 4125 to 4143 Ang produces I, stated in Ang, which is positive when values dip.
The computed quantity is 1.0 Ang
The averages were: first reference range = 32.9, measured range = 28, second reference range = 23.3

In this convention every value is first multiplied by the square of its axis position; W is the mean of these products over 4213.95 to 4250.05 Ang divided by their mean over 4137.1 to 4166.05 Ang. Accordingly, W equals 0.91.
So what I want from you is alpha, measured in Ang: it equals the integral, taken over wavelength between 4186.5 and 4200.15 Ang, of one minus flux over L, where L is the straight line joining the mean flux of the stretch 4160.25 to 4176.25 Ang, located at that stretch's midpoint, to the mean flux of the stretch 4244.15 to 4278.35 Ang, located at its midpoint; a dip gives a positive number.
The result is 0.12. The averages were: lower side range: 29.1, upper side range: 23.4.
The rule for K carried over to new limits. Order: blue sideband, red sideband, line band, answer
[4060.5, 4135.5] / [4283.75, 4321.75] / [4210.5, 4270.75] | 5.0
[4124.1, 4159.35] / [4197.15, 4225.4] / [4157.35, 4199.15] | -2.6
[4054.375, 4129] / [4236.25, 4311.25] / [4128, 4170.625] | 2.0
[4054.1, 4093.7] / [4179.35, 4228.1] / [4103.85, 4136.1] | 3.4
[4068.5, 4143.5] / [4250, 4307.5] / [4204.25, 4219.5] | 0.8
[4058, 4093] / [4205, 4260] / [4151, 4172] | 0.3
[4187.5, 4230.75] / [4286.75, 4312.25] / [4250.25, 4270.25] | 0.3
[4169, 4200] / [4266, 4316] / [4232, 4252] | 2.5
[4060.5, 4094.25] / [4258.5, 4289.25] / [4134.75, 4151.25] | 1.4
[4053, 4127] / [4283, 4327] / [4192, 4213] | 0.6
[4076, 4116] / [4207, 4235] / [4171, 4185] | -0.2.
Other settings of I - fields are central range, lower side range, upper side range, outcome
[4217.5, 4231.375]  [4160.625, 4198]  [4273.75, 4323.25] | 0.8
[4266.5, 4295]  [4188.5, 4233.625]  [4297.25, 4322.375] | 0.4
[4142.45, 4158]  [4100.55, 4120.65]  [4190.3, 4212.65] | 1.3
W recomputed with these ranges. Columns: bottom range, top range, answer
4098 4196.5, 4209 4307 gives 0.96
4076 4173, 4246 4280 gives 0.90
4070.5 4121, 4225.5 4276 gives 0.88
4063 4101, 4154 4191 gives 0.93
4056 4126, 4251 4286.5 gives 0.92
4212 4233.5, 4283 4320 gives 1.04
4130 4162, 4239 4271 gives 0.91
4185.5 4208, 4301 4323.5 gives 1.01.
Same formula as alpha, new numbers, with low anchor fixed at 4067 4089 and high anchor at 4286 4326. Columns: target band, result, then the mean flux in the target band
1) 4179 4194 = 1.4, 27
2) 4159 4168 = 0.6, 28.5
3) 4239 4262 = 4.1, 22.7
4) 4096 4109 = 1.3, 29.4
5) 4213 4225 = 1.5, 25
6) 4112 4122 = 1.3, 27.8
